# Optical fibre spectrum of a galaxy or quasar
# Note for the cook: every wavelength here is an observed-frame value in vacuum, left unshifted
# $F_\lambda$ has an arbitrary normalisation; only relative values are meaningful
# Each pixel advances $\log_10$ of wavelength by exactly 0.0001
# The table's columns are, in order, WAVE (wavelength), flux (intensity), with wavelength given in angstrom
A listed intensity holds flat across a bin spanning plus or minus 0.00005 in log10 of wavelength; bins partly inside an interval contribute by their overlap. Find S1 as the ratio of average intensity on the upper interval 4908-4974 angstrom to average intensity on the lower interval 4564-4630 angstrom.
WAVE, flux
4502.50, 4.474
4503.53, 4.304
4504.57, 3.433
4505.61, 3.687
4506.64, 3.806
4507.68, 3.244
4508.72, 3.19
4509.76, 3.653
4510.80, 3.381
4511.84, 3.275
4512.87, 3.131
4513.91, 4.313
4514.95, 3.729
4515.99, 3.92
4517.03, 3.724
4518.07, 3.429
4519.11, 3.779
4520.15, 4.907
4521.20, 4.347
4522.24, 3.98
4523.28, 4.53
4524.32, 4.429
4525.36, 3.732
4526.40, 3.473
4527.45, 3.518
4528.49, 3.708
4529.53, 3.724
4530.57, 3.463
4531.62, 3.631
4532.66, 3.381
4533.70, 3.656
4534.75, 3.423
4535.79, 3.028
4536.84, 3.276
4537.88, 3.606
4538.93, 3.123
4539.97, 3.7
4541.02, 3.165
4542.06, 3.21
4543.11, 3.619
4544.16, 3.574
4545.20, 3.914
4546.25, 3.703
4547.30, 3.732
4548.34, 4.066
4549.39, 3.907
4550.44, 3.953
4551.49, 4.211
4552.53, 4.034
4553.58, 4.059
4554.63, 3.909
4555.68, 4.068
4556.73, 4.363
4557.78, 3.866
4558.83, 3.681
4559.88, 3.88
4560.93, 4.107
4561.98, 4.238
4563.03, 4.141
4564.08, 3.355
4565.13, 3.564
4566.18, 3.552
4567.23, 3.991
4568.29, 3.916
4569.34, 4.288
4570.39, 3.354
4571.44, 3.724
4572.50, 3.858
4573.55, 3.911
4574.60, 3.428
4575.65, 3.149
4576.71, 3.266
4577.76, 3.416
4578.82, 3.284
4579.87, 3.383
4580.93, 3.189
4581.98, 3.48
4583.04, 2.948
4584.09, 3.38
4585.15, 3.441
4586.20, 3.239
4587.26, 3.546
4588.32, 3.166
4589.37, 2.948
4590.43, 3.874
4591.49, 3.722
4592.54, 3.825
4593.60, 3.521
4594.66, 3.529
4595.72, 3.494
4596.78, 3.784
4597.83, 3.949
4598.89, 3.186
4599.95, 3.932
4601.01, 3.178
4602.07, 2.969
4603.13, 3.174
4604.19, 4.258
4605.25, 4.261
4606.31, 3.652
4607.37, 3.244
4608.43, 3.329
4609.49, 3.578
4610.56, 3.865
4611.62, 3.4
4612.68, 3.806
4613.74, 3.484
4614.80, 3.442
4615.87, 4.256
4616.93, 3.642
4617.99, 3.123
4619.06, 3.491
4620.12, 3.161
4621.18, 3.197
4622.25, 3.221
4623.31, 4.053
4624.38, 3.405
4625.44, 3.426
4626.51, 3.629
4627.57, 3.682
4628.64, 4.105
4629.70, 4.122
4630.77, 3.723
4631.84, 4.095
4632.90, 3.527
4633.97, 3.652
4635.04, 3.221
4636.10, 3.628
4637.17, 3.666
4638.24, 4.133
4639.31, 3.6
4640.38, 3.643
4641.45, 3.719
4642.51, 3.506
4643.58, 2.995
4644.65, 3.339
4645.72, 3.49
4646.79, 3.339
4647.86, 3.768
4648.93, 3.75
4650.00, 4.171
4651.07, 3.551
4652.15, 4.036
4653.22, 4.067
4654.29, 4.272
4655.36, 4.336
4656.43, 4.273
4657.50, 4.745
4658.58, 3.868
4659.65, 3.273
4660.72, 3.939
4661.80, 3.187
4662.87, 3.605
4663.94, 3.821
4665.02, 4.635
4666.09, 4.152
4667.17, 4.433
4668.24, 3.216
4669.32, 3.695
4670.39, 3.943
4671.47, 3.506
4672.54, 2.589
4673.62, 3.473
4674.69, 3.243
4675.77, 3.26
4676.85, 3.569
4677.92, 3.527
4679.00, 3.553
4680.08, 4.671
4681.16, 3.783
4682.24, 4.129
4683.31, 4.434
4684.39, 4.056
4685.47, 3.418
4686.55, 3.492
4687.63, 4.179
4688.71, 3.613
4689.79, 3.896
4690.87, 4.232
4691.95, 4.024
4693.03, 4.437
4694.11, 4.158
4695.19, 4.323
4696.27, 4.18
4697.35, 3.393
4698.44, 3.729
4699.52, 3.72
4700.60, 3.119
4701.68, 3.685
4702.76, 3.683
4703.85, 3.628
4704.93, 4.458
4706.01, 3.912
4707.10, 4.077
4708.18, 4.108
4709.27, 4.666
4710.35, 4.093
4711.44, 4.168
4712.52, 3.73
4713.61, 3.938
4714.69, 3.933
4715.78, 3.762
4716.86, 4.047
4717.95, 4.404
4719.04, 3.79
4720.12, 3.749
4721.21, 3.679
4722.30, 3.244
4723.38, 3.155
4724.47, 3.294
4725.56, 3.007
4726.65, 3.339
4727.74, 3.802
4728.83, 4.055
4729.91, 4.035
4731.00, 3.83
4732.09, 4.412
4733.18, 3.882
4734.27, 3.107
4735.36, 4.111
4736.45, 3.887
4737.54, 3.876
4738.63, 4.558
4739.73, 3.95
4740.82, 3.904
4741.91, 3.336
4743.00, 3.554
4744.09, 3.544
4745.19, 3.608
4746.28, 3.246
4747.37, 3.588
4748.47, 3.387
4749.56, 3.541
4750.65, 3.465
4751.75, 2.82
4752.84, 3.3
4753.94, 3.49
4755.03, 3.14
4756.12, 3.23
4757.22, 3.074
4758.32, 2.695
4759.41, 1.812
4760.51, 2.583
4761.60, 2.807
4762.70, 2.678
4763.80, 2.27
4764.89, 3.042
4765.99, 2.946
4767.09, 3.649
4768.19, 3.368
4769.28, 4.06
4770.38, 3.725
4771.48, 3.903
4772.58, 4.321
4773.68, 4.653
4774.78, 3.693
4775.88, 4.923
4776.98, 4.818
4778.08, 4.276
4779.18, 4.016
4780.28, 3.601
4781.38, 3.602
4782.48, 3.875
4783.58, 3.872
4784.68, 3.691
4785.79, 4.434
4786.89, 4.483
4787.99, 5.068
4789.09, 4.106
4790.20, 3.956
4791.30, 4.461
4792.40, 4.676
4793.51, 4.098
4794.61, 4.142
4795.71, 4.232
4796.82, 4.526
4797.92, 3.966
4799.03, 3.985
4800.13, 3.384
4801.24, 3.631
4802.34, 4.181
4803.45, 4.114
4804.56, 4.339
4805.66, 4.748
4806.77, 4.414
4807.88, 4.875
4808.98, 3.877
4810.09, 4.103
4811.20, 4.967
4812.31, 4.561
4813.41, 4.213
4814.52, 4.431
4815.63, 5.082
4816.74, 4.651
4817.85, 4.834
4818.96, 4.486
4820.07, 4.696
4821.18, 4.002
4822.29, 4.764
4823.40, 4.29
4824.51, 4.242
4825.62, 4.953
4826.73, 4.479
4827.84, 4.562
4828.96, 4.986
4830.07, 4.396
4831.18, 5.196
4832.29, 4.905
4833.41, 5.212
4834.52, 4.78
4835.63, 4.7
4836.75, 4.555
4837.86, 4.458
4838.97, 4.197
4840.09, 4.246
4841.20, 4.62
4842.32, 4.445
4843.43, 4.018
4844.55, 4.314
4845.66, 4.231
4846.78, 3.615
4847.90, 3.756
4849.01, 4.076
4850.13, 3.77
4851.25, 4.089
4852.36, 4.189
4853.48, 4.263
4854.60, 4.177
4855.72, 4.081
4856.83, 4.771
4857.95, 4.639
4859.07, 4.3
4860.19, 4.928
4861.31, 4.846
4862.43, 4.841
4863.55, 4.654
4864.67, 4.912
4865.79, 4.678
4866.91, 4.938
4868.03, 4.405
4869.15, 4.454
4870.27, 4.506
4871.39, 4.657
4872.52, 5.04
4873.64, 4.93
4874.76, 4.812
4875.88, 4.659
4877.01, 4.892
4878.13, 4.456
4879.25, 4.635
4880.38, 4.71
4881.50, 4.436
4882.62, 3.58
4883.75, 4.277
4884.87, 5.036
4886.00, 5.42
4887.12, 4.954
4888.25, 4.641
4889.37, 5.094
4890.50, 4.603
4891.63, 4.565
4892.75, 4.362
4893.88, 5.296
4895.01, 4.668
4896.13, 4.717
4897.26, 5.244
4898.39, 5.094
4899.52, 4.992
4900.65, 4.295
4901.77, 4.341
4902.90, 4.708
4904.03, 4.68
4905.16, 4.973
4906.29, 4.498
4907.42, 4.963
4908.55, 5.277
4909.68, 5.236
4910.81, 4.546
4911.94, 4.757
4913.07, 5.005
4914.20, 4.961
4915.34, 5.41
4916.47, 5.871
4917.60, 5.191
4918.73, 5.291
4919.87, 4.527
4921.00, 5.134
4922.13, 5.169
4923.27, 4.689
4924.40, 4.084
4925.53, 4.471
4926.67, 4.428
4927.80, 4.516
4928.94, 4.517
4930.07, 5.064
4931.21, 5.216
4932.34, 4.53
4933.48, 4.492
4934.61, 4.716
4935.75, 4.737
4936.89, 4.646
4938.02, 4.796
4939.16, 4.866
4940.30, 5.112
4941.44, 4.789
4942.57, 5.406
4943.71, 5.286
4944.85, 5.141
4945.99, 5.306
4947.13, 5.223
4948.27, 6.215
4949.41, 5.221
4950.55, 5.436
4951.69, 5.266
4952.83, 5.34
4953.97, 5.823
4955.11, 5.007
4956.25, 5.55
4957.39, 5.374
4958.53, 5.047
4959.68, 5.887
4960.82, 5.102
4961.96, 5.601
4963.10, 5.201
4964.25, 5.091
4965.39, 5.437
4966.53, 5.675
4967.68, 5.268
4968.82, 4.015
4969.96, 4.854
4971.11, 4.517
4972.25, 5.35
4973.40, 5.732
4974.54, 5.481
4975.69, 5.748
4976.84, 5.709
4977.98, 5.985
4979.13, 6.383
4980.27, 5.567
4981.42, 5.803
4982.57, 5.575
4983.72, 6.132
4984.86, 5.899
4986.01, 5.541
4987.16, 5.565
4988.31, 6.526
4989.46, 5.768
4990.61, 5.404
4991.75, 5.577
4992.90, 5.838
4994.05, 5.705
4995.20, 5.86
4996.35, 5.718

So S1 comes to 1.43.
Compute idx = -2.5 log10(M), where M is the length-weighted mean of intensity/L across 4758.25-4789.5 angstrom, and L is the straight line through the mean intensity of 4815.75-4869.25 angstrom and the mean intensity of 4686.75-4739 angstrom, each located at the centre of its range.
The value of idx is 0.13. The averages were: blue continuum 3.87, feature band 3.7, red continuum 4.5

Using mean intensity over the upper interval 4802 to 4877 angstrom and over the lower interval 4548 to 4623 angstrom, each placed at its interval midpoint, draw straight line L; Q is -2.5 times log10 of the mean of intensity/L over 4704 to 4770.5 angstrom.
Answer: 0.16 mag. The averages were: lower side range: 3.63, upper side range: 4.51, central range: 3.57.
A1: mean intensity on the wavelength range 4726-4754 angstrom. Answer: 3.68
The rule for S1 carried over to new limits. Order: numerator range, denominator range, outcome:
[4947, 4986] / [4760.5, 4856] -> 1.30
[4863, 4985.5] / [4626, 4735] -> 1.32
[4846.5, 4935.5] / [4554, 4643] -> 1.30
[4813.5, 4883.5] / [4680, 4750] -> 1.18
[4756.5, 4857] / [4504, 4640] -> 1.13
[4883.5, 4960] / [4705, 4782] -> 1.36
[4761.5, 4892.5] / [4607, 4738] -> 1.16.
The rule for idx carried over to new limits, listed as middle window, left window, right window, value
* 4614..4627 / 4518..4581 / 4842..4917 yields 0.13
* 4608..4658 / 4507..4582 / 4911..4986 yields 0.10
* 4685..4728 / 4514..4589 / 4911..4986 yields 0.12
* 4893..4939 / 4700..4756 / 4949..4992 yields 0.05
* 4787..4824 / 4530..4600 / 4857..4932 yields 0.03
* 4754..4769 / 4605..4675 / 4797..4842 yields 0.40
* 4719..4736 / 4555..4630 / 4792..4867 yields 0.12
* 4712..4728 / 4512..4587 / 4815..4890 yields 0.15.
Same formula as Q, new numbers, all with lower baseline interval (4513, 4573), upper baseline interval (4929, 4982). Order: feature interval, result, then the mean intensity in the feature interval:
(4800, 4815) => 0.10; 4.3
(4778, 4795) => 0.13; 4.14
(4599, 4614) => 0.13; 3.57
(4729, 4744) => 0.16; 3.88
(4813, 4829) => 0.05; 4.57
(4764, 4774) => 0.24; 3.67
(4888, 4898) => 0.05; 4.81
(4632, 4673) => 0.12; 3.75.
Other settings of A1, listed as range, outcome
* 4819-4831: 4.56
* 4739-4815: 3.81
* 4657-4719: 3.87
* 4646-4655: 3.87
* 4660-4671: 3.85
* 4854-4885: 4.61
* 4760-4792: 3.83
